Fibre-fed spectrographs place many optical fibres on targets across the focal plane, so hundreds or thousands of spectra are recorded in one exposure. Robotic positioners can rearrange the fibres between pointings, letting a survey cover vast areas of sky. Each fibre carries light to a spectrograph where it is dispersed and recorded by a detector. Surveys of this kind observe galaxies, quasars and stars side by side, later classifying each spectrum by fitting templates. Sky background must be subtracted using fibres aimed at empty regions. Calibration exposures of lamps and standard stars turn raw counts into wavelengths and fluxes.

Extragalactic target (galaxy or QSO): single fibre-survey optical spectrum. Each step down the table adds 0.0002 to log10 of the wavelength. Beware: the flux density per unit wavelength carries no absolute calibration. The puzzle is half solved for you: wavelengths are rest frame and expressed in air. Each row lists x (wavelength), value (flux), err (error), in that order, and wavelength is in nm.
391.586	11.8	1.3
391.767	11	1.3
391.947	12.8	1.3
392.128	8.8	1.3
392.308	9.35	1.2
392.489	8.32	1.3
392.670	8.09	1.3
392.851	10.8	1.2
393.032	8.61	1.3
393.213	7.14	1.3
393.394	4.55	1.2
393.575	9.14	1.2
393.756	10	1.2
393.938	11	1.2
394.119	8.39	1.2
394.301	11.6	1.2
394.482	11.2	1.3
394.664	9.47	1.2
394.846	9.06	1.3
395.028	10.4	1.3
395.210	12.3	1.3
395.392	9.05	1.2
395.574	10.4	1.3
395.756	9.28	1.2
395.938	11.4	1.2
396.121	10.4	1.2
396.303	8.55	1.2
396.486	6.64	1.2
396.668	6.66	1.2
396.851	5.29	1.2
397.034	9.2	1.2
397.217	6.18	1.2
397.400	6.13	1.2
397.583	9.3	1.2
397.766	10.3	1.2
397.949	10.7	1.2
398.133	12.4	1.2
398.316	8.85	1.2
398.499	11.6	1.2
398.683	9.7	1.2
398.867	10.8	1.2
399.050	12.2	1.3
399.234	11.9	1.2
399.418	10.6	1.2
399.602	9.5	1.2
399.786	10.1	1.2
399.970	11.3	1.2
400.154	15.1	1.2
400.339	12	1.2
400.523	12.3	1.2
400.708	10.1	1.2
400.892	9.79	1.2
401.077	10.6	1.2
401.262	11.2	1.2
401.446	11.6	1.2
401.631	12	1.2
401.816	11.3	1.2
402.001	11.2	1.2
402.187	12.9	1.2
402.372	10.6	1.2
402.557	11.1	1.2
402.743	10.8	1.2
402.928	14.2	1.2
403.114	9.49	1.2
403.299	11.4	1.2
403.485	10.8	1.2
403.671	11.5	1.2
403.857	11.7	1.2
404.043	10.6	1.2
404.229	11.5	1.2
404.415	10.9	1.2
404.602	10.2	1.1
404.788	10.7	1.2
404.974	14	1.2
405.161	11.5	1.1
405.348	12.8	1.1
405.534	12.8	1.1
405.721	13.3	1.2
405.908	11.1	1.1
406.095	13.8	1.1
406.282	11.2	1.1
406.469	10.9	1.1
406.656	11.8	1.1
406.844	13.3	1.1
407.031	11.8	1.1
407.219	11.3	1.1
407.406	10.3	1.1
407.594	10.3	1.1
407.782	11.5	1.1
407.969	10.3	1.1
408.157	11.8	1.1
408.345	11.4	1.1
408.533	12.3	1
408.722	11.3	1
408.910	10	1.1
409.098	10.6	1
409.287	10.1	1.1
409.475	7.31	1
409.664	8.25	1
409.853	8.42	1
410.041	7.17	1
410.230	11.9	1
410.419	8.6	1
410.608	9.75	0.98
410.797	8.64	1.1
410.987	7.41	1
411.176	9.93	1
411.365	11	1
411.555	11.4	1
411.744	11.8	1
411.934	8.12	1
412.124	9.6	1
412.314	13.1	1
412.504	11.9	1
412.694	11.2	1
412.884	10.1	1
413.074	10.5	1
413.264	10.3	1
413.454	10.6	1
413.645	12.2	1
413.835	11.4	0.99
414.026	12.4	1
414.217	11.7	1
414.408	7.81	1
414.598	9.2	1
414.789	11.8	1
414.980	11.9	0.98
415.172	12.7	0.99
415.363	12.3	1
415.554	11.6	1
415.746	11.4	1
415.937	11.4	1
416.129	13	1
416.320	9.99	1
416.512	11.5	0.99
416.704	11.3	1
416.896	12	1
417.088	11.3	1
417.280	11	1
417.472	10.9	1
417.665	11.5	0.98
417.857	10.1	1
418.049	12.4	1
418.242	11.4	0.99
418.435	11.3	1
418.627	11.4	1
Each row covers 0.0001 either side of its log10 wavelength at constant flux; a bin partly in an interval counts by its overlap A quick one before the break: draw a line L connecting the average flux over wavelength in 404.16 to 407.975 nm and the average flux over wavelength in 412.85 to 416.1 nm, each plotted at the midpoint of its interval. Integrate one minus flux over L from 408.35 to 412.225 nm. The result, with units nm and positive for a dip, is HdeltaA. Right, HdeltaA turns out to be 0.59 nm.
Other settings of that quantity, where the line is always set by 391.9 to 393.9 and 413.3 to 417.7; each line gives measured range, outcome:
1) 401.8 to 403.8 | -0.296 nm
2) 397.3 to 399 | -0.106 nm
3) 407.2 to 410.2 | 0.118 nm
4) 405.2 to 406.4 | -0.253 nm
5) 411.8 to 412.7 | 0.015 nm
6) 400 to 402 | -0.379 nm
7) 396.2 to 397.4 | 0.287 nm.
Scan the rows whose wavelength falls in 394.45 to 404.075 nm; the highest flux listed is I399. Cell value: 15.1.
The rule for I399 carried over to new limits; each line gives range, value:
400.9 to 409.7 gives 14.2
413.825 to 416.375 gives 13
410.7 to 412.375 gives 13.1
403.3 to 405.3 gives 14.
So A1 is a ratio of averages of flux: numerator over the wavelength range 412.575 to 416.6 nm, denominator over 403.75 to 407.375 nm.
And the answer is 0.95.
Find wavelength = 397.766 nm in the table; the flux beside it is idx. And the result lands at 10.3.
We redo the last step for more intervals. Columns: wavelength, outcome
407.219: 11.3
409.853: 8.42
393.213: 7.14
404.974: 14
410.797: 8.64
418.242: 11.4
